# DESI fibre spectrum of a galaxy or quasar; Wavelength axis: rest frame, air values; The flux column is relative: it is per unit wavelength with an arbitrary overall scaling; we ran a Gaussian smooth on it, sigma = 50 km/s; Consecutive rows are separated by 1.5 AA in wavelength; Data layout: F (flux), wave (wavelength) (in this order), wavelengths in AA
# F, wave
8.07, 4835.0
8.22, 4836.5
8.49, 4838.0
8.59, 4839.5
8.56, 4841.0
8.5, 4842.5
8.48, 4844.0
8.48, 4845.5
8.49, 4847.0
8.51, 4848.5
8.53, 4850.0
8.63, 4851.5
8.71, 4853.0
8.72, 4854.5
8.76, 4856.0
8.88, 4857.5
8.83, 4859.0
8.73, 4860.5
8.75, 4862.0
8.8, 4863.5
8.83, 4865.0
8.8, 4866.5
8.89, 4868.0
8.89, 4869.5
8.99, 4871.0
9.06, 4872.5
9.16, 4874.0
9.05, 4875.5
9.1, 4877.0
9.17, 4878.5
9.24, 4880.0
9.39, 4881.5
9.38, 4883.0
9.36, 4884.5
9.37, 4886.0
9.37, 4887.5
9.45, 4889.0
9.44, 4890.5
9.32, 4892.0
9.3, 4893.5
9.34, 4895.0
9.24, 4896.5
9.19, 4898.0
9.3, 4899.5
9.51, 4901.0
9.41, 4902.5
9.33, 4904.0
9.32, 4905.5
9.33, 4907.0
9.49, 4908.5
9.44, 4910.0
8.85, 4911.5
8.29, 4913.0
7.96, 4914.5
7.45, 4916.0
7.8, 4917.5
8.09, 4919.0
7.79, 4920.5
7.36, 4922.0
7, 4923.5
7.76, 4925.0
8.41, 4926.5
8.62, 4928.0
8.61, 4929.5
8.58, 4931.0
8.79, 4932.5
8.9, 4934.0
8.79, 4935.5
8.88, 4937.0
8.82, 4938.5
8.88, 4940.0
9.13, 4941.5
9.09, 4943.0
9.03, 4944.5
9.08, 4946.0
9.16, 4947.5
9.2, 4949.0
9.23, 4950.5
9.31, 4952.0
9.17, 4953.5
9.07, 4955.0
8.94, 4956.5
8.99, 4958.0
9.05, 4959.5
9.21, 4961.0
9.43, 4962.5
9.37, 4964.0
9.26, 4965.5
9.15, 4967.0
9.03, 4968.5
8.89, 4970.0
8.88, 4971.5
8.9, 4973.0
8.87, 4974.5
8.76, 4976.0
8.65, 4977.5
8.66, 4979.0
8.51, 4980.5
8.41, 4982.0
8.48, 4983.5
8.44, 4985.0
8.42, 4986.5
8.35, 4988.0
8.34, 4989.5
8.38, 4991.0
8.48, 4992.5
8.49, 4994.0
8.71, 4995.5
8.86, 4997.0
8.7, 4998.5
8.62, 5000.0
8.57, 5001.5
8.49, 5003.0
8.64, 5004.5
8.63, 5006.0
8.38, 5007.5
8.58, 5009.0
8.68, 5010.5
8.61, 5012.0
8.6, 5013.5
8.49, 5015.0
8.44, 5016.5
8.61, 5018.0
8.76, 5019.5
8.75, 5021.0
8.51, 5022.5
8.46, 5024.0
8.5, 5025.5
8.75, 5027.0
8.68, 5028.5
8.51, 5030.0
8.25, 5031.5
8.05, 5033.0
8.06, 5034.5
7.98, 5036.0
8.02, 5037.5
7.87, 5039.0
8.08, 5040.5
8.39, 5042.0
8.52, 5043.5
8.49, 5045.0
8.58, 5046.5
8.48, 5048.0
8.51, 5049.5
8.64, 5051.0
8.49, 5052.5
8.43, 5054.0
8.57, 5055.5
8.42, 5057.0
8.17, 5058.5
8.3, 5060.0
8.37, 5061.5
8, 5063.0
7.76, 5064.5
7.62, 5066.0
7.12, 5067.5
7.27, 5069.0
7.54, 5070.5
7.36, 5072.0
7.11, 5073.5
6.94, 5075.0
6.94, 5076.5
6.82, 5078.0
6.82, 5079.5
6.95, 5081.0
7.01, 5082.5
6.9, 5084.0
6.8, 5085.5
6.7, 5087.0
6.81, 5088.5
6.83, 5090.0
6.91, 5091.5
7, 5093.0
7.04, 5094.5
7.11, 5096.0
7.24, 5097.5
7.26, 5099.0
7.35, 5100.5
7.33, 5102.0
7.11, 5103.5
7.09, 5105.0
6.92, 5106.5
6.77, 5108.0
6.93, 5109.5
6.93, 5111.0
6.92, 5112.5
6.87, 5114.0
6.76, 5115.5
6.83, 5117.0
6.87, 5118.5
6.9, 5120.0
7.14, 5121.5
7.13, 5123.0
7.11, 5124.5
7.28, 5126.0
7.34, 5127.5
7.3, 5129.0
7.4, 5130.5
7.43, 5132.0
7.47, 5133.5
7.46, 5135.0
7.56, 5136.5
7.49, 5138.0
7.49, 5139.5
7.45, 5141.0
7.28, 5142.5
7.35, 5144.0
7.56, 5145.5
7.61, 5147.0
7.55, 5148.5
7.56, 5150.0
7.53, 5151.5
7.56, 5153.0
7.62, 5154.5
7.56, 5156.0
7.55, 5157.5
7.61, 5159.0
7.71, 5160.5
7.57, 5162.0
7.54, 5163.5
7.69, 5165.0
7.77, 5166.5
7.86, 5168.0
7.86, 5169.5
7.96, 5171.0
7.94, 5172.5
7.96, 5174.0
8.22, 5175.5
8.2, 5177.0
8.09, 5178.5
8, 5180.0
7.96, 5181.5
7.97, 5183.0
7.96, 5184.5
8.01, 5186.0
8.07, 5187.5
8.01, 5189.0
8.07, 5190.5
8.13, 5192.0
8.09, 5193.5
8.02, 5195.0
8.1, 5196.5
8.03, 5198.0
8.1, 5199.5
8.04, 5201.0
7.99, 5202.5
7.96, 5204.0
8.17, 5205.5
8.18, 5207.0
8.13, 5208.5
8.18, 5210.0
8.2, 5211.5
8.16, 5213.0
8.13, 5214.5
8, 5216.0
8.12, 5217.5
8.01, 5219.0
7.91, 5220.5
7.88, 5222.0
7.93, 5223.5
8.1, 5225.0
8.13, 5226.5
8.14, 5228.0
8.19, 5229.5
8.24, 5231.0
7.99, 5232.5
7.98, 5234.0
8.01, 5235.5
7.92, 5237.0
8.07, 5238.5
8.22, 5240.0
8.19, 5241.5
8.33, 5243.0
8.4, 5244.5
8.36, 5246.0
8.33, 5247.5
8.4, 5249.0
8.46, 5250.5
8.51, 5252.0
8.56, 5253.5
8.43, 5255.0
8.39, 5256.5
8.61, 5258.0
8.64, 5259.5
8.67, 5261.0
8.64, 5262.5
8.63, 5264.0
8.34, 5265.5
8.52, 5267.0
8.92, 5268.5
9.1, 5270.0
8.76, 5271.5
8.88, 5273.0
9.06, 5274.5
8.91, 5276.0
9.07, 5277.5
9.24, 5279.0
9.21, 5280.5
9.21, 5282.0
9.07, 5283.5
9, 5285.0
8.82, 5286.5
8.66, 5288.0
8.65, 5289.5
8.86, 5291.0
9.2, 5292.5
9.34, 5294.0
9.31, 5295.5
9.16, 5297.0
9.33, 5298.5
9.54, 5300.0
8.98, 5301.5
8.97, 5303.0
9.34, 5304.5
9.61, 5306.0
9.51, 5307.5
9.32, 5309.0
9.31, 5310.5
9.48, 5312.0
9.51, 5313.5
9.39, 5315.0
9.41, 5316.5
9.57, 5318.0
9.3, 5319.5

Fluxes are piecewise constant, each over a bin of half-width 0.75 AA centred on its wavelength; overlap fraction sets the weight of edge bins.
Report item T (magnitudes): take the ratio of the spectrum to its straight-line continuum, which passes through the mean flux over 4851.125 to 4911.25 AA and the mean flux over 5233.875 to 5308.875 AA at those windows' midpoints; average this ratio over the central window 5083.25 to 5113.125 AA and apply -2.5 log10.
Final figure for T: 0.27 mag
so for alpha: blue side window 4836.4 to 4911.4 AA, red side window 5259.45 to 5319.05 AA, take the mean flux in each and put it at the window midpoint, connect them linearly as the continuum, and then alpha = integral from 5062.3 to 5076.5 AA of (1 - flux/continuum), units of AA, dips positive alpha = 2.60 AA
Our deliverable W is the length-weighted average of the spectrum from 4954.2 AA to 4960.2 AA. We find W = 9.01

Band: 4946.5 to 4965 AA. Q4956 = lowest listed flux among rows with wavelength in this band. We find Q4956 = 8.94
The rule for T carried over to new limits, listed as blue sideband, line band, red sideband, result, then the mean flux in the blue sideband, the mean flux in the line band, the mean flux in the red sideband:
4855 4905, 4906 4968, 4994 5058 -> 0.02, 9.14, 8.75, 8.48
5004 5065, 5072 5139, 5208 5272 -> 0.18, 8.42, 7.07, 8.3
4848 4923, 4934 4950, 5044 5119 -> -0.07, 8.91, 9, 7.41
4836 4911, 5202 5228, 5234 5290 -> 0.08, 9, 8.07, 8.62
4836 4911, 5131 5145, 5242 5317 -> 0.20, 9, 7.44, 8.92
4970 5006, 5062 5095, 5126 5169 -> 0.13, 8.6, 7.11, 7.53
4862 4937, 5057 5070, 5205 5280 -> 0.10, 8.86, 7.86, 8.37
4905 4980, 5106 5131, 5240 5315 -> 0.25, 8.77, 7.02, 8.89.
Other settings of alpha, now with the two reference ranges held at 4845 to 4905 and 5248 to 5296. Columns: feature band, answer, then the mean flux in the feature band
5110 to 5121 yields 2.50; 6.88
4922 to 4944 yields 1.12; 8.55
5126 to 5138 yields 1.99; 7.42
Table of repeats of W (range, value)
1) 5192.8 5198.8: 8.06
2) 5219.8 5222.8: 7.9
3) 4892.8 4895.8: 9.32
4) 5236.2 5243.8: 8.15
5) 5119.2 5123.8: 7.06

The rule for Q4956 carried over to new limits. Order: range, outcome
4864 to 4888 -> 8.8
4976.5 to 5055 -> 7.87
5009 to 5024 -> 8.44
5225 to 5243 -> 7.92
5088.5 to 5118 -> 6.76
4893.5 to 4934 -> 7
